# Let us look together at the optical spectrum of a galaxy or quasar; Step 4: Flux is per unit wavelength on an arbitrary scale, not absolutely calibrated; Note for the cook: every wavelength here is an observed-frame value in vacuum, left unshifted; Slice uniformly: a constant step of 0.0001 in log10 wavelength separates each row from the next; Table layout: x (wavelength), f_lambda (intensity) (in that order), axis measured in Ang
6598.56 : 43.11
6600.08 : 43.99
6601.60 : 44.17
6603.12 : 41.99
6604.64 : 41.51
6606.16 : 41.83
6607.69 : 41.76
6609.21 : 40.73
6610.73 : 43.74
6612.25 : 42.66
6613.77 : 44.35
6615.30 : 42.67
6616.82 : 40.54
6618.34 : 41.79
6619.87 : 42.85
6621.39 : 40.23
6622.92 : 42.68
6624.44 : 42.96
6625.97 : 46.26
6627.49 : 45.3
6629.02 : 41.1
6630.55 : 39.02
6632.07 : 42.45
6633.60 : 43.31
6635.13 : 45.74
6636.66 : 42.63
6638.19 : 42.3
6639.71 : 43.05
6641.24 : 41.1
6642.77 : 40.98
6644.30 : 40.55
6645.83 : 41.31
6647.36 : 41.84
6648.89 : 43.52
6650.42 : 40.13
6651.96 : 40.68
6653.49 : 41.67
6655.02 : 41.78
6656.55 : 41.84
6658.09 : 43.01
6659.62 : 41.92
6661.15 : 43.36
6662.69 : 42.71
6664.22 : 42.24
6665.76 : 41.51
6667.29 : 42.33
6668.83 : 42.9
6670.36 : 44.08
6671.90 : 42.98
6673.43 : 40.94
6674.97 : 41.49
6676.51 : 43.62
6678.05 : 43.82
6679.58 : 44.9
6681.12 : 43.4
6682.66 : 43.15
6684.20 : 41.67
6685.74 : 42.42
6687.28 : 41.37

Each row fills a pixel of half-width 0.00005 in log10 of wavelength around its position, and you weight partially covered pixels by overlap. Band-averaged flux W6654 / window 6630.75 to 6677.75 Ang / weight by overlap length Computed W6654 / 42.2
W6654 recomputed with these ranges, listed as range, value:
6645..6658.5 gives 41.7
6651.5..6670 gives 42.2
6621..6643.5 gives 42.6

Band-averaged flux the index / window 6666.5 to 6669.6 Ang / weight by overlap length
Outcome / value 42.7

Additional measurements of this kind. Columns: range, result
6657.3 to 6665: 42.6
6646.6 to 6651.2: 41.8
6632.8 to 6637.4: 43.8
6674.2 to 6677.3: 42.5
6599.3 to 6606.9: 42.7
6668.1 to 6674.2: 42.8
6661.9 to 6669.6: 42.3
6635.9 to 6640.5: 42.7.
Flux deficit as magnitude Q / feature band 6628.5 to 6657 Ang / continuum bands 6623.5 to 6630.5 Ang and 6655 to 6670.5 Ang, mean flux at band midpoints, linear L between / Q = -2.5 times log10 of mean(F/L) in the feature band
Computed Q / 0.03 mag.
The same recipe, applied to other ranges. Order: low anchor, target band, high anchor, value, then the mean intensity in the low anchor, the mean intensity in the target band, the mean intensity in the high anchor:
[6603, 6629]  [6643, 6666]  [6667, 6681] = 0.03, 42.5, 41.8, 43.1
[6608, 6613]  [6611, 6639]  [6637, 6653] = -0.02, 42.4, 42.7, 41.6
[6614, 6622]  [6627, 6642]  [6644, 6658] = -0.02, 41.8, 42.5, 41.6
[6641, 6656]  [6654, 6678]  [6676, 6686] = 0.00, 41.4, 42.5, 43.3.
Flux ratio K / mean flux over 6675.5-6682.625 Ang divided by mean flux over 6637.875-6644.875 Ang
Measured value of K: 1.05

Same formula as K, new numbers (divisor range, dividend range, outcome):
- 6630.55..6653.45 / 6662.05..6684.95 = 1.02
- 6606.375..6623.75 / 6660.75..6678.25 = 1.01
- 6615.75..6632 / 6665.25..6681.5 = 1.01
